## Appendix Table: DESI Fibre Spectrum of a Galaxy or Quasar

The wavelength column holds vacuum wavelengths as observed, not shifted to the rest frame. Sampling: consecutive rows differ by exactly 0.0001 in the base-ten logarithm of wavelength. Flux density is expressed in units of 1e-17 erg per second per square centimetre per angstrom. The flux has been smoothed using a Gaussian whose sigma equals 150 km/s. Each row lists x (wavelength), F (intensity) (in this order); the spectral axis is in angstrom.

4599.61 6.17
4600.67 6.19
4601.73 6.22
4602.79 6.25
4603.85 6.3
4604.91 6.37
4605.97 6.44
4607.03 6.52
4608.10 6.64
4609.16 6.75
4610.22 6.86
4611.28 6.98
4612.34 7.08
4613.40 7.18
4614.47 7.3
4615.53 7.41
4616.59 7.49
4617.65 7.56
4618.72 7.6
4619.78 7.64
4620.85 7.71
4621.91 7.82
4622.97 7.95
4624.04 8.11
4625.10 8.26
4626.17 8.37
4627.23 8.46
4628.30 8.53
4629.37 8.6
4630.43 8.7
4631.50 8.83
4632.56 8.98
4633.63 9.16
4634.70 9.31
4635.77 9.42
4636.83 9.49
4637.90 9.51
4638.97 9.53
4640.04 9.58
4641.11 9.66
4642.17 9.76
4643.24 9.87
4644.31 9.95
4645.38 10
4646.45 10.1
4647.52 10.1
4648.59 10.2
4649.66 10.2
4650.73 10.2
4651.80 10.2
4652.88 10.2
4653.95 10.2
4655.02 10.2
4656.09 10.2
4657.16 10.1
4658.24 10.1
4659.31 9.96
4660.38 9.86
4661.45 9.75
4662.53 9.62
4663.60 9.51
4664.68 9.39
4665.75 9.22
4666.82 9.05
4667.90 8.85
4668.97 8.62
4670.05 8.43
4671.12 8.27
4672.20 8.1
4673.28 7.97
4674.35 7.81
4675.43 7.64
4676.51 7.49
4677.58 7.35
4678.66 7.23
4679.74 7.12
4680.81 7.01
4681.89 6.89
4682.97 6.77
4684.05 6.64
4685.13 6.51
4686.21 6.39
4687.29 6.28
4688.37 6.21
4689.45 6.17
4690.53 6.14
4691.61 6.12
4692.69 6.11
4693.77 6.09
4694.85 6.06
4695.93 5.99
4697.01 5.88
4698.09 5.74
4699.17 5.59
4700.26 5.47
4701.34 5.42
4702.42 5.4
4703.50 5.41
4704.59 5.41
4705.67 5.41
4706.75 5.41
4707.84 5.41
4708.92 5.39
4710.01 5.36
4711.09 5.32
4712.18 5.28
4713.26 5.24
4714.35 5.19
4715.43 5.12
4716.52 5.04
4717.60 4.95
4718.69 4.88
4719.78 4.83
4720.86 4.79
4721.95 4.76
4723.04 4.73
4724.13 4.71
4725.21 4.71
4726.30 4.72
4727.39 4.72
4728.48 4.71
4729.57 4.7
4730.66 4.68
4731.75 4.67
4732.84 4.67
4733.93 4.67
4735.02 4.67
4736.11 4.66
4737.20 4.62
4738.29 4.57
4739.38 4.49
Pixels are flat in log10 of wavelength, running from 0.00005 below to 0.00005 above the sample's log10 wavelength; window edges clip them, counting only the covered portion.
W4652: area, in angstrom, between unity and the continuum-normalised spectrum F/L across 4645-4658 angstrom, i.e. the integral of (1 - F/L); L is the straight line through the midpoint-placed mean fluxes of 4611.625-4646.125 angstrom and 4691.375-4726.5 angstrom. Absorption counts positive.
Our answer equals -4.2 angstrom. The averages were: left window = 8.59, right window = 5.33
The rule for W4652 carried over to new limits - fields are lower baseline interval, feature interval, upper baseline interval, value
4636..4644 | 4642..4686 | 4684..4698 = -4.8 angstrom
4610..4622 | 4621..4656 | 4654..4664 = -2.5 angstrom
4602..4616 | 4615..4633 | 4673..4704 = -3.8 angstrom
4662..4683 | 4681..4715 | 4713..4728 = 3.0 angstrom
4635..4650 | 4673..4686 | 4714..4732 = 0.6 angstrom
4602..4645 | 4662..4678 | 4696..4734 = -4.6 angstrom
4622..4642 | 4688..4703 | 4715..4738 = 0.6 angstrom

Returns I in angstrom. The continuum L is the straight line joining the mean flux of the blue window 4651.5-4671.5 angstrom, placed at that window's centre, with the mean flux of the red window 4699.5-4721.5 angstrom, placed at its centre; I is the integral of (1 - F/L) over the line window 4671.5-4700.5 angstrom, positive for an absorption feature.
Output 3.0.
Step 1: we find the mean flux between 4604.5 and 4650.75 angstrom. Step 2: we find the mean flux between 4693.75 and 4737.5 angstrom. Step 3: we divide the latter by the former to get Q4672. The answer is 0.6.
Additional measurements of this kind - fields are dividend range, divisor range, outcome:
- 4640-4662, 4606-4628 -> 1.34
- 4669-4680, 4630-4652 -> 0.81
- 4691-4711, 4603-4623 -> 0.79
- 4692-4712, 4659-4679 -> 0.65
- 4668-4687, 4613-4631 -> 0.94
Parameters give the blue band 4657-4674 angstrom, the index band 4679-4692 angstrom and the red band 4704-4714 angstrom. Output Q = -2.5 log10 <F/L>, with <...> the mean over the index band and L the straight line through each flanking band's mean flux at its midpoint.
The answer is 0.14 mag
